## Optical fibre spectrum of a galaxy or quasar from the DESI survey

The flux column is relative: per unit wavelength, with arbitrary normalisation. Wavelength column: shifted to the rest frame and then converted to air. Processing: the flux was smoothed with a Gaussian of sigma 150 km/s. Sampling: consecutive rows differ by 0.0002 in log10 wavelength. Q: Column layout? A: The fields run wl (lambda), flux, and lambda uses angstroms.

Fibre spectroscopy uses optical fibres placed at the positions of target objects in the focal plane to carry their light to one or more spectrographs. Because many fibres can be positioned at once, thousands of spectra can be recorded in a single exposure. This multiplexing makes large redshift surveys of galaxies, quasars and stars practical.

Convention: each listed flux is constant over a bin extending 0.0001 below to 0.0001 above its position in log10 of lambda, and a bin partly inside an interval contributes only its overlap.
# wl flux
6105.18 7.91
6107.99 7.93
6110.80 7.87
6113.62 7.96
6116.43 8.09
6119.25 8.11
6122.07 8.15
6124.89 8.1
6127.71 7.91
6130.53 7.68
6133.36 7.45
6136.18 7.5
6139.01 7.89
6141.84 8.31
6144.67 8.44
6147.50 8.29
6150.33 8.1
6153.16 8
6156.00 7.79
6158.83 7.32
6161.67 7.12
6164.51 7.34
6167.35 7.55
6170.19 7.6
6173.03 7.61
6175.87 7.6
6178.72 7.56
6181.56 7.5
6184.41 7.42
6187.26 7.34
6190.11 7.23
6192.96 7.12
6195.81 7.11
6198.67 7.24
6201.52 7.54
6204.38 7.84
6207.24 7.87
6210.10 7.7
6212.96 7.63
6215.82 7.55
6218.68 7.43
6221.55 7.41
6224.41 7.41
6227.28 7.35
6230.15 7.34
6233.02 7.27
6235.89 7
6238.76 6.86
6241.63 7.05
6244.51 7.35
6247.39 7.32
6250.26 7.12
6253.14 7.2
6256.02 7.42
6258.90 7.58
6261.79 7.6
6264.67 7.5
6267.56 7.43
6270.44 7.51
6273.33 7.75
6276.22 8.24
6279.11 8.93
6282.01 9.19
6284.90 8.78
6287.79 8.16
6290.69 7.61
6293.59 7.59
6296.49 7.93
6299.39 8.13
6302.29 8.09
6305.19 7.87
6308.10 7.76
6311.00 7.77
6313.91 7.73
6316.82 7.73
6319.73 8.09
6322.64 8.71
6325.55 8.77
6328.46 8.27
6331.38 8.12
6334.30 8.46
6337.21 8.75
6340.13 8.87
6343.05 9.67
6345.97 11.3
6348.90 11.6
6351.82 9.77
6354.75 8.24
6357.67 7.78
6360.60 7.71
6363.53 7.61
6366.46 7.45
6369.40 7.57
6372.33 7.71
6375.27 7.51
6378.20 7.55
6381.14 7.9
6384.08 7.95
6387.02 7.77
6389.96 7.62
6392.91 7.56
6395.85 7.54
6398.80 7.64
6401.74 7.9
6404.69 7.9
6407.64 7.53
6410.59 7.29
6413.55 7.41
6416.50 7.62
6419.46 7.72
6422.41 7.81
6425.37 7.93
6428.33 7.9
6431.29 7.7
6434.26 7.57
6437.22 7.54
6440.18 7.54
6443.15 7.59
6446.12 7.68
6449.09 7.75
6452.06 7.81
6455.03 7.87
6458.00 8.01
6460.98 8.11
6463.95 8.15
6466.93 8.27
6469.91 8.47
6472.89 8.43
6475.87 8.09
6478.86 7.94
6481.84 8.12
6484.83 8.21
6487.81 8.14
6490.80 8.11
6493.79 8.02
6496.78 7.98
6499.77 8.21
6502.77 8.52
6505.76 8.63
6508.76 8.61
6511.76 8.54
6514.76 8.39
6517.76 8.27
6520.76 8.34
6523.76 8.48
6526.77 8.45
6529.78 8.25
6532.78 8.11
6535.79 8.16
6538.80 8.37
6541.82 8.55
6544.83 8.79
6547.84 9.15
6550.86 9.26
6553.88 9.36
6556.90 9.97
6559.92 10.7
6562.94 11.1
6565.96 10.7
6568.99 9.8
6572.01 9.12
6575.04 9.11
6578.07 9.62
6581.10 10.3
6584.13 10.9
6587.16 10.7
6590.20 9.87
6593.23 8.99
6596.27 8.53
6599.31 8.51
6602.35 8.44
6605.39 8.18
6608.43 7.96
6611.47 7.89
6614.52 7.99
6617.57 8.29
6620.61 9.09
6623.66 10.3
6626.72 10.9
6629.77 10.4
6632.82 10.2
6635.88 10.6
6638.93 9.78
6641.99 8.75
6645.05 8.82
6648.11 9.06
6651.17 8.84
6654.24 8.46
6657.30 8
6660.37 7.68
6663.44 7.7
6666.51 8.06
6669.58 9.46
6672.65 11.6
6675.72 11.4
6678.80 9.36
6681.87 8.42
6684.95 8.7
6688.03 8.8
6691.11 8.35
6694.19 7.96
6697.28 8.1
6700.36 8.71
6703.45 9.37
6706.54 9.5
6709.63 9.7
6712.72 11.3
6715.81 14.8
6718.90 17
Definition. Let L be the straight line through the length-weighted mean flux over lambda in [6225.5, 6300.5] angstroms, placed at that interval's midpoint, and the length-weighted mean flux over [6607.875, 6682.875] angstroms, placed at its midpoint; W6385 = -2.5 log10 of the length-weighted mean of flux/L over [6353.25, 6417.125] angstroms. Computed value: 0.065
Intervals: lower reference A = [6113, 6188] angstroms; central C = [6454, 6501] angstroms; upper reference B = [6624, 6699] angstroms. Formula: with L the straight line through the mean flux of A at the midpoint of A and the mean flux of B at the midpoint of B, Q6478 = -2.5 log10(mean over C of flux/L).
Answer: 0.07 mag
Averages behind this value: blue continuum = 7.77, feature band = 8.14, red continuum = 9.16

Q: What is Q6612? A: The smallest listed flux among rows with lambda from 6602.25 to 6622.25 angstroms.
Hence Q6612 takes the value 7.89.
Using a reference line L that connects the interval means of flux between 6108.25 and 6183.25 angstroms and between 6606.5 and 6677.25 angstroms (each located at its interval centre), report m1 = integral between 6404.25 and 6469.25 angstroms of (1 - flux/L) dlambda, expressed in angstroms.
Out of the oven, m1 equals 6.37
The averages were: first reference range 7.8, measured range 7.77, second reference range 9.18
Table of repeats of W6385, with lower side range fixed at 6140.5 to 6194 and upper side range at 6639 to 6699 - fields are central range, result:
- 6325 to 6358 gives -0.14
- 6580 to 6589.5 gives -0.22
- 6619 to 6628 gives -0.15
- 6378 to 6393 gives 0.06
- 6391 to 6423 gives 0.08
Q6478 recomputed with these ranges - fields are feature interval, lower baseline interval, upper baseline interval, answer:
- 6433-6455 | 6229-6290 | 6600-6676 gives 0.093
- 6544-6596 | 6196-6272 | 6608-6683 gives -0.113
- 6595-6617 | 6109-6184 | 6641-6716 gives 0.094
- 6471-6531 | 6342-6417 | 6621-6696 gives 0.040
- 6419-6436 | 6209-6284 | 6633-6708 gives 0.054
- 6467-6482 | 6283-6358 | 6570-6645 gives 0.095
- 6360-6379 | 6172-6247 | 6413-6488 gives 0.021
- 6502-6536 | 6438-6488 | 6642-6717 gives -0.011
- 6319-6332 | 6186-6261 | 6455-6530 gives -0.098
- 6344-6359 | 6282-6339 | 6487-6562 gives -0.182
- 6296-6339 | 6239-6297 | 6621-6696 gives -0.031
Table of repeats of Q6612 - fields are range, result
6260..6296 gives 7.43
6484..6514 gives 7.98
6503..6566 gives 8.11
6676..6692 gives 8.35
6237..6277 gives 6.86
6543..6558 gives 8.79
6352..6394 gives 7.45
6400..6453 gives 7.29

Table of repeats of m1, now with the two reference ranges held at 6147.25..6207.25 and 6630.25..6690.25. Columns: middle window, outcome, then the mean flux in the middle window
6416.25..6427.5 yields 0.75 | 7.79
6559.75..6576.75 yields -2.29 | 10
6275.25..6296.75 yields -1.18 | 8.32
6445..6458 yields 0.99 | 7.81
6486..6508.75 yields 0.93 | 8.26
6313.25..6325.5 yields -0.25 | 8.17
